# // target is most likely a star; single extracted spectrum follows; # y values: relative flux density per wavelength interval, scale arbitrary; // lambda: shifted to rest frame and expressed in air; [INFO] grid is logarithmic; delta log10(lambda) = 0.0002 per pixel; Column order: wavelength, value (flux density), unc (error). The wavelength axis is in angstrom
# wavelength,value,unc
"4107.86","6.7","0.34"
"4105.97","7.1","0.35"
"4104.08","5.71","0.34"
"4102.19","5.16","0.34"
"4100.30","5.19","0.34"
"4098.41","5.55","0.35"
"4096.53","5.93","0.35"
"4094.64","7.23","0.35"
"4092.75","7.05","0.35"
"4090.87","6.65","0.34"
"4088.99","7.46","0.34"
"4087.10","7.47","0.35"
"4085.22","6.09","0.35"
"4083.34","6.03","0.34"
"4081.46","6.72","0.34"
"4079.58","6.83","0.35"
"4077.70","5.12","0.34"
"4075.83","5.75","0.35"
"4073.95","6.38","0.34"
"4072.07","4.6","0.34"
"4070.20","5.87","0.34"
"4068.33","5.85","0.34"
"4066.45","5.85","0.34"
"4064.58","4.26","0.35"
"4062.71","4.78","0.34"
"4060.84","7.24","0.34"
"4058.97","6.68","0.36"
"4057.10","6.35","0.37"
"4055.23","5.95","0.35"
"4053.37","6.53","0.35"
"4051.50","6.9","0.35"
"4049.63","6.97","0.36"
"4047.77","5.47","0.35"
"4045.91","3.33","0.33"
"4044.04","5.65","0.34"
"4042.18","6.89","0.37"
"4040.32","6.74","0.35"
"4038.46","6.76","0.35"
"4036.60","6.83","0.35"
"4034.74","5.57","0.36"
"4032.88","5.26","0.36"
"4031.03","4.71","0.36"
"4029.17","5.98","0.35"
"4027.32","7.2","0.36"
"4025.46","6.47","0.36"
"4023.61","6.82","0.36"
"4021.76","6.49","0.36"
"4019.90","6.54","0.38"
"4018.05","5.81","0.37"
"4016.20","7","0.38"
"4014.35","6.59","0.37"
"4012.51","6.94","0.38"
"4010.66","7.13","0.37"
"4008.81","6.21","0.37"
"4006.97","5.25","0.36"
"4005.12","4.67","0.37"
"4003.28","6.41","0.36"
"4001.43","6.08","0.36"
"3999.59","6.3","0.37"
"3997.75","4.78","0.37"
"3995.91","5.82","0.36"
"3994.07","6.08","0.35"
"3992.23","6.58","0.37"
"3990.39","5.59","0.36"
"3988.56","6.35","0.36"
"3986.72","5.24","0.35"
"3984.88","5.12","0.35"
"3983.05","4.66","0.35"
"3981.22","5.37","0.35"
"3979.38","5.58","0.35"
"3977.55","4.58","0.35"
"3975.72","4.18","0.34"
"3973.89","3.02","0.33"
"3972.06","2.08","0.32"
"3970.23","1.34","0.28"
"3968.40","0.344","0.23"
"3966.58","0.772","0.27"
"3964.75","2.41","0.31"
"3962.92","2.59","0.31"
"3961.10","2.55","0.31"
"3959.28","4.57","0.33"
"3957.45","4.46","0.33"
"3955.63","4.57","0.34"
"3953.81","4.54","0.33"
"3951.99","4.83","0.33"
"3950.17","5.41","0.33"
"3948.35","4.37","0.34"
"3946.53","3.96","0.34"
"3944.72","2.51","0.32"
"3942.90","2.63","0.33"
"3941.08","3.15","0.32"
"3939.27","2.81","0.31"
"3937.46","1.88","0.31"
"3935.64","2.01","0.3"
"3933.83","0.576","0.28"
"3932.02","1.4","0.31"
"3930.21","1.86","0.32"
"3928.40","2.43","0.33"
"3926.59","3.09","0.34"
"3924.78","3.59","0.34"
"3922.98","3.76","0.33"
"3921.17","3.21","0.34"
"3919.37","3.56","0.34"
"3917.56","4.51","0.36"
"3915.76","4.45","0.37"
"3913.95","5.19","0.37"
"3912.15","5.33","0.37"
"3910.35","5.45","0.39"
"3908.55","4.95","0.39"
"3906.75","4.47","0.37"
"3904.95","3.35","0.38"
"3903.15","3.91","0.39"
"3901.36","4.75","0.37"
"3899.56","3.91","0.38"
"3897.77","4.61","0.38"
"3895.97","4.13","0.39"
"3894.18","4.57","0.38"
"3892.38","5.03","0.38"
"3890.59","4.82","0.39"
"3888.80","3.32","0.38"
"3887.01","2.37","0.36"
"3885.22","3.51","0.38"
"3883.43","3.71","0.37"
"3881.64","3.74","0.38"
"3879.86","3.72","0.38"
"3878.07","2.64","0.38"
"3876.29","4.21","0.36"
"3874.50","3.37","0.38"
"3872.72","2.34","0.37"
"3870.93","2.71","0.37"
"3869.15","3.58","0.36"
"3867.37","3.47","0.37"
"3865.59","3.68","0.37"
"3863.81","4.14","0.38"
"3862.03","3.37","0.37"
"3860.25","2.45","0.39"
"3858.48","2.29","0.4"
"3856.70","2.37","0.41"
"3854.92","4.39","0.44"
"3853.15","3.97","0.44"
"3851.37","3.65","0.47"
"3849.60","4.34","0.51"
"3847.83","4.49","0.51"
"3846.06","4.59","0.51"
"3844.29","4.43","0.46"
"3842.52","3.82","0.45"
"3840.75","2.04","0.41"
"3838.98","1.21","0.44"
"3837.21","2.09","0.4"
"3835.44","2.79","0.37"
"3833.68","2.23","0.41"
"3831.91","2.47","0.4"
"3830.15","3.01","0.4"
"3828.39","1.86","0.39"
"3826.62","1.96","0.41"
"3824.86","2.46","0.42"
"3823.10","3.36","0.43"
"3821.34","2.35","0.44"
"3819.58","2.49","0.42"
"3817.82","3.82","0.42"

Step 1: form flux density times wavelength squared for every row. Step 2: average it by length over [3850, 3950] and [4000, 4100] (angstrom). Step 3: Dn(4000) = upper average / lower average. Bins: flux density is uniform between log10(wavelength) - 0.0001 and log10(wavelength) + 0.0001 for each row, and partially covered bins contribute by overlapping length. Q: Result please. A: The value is 1.88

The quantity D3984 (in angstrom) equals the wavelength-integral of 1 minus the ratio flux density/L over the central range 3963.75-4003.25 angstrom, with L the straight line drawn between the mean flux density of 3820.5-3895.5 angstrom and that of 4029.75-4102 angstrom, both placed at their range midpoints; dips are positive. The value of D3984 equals 4.4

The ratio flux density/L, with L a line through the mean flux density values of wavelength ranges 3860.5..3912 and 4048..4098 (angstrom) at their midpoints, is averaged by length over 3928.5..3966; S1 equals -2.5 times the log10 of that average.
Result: 0.44 mag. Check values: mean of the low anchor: 3.86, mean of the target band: 3.12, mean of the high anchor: 6.23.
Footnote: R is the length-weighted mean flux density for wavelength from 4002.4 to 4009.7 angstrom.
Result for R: 5.63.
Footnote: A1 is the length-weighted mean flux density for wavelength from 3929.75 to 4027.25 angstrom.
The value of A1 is 4.49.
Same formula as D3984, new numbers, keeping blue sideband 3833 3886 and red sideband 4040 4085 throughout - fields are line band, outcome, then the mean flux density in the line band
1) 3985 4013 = -4.4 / 5.92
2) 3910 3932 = 1.9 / 3.73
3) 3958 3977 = 9.0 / 2.47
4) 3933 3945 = 5.9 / 2.22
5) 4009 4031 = -4.7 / 6.54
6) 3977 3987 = -0.4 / 5.1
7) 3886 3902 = -1.6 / 4.15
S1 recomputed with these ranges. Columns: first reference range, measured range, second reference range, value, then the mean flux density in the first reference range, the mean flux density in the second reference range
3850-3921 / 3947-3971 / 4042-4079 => 0.37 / 3.85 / 5.81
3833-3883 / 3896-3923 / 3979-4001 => -0.04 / 3.3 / 5.63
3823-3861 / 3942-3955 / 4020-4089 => 0.13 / 3.01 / 6.09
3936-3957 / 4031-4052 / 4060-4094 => -0.10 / 3.67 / 6.12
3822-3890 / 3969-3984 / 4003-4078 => 0.32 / 3.17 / 6.05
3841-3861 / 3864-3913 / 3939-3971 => -0.12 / 3.66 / 3.23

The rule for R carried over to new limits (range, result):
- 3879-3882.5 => 3.74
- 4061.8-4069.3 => 5.19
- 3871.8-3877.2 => 3.3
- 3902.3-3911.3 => 4.43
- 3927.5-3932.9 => 1.9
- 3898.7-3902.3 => 4.33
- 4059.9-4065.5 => 5.43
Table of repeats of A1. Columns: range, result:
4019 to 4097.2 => 6.17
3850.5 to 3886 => 3.36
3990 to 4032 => 6.16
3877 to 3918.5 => 4.19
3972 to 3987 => 4.53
